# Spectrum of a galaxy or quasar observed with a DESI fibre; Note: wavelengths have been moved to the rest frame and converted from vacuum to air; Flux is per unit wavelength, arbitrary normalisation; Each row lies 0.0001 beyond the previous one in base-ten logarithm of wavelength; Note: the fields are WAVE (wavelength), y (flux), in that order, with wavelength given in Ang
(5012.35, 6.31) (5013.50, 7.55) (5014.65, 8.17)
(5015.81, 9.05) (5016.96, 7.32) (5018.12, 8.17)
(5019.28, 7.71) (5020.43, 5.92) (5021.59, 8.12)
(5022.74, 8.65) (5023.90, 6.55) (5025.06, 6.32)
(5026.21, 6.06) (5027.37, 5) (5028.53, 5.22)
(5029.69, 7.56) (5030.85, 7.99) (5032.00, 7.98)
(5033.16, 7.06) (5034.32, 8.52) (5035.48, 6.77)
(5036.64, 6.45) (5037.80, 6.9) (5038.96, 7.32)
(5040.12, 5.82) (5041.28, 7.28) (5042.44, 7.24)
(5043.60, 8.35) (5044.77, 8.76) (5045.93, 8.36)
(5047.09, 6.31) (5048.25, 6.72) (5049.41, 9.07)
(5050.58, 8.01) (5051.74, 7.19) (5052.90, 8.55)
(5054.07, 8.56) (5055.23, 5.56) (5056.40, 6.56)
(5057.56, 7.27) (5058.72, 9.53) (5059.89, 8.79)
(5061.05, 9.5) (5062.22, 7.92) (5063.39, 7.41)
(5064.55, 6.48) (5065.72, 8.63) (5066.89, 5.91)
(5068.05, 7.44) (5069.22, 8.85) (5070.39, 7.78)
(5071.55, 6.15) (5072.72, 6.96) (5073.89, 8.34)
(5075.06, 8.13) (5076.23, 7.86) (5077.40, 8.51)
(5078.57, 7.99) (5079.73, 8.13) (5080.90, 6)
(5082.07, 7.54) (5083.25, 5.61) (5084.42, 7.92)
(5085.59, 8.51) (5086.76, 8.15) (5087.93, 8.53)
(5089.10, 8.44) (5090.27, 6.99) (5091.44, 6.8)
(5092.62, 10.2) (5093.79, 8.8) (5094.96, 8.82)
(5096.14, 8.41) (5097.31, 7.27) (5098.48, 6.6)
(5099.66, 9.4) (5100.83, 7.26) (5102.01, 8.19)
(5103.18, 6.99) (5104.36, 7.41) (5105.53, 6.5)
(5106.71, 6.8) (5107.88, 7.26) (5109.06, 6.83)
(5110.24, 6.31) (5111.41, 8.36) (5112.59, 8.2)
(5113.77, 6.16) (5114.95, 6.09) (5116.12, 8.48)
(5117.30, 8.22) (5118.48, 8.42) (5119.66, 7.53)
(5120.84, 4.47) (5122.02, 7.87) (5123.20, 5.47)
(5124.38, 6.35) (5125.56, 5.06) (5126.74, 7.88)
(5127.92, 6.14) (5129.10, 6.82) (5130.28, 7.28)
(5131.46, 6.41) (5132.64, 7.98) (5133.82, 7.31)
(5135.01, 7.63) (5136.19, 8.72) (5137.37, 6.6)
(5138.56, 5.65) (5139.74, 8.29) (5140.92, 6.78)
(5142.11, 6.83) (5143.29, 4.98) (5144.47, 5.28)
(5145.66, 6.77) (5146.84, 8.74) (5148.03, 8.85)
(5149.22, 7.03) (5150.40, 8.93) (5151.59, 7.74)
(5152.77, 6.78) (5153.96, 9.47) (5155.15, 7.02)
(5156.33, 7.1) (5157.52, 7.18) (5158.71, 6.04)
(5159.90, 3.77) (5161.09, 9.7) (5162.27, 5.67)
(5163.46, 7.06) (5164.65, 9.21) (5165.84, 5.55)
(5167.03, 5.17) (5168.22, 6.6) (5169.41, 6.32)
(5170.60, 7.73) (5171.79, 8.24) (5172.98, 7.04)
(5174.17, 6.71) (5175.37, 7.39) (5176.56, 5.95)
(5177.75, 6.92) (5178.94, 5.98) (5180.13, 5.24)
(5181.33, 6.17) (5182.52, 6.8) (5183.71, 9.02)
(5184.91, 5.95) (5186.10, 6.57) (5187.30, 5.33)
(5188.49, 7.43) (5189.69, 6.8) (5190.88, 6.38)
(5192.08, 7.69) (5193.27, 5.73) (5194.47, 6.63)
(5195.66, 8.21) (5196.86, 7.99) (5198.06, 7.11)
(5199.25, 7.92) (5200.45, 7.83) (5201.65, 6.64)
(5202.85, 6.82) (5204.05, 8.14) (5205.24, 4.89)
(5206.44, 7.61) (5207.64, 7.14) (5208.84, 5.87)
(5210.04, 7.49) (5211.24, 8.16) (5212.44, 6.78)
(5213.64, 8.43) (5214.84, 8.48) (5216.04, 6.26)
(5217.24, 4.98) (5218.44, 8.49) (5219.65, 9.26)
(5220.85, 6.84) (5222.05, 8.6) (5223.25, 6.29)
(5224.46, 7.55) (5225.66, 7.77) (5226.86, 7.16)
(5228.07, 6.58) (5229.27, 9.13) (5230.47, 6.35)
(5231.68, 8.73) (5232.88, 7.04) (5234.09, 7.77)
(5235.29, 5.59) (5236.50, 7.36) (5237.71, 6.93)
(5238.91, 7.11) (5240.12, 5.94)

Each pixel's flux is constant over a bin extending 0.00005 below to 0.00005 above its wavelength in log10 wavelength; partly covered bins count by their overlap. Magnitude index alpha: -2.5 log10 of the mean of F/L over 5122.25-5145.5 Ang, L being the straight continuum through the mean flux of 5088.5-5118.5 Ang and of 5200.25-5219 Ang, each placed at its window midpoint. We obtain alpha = 0.12 mag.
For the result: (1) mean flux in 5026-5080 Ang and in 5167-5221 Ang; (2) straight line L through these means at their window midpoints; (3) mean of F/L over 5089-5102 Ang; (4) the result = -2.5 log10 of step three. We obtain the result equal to -0.10 mag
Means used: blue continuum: 7.51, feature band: 8.08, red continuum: 7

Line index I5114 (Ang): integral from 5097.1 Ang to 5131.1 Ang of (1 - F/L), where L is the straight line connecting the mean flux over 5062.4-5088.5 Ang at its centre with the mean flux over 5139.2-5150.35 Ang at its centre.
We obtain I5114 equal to 1.21 Ang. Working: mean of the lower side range 7.59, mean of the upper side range 7.15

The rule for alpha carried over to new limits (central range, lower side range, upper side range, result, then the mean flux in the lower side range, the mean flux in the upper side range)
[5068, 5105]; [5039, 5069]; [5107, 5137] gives -0.062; 7.66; 7.08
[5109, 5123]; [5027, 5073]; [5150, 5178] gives 0.001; 7.46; 7.04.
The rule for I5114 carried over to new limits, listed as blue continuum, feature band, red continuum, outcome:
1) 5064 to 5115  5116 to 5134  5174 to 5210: 1.0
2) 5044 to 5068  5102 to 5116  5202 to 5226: 0.9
